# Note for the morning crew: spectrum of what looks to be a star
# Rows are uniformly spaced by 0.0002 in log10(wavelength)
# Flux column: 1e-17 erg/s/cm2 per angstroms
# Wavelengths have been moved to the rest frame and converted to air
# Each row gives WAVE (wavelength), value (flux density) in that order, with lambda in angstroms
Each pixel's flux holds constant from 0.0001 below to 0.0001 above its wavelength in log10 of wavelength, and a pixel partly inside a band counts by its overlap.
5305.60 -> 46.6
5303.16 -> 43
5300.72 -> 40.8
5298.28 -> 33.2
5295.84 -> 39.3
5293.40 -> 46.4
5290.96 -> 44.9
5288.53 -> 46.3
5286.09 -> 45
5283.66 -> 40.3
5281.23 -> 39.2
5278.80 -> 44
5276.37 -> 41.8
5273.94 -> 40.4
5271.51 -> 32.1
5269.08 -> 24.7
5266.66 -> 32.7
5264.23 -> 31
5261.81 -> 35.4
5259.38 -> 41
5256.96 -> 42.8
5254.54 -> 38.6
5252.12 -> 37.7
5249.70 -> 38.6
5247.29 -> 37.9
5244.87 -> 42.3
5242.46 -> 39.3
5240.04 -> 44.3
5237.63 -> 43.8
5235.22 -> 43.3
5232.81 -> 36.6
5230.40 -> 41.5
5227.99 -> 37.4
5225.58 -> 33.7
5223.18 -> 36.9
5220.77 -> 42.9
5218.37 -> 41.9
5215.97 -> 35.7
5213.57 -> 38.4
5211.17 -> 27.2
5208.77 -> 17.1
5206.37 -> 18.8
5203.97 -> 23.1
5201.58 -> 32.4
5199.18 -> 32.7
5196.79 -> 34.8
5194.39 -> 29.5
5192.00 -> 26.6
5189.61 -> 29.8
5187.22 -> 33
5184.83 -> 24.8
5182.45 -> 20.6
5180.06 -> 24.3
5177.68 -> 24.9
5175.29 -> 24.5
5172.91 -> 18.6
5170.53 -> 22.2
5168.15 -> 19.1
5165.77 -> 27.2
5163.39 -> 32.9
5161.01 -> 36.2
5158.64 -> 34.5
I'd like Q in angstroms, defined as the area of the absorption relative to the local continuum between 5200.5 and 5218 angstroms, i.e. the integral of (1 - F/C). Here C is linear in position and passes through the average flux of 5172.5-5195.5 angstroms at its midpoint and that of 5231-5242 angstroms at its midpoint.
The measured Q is 2.9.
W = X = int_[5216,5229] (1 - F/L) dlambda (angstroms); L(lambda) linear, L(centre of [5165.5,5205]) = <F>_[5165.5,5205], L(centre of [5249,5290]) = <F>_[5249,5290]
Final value -2.75 angstroms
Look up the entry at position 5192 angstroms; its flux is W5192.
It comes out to 26.6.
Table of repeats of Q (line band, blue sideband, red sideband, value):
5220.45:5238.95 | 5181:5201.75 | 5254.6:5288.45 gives -3.31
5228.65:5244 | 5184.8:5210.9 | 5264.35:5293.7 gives -3.80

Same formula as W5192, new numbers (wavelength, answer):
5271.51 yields 32.1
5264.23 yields 31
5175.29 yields 24.5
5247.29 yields 37.9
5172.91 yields 18.6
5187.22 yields 33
